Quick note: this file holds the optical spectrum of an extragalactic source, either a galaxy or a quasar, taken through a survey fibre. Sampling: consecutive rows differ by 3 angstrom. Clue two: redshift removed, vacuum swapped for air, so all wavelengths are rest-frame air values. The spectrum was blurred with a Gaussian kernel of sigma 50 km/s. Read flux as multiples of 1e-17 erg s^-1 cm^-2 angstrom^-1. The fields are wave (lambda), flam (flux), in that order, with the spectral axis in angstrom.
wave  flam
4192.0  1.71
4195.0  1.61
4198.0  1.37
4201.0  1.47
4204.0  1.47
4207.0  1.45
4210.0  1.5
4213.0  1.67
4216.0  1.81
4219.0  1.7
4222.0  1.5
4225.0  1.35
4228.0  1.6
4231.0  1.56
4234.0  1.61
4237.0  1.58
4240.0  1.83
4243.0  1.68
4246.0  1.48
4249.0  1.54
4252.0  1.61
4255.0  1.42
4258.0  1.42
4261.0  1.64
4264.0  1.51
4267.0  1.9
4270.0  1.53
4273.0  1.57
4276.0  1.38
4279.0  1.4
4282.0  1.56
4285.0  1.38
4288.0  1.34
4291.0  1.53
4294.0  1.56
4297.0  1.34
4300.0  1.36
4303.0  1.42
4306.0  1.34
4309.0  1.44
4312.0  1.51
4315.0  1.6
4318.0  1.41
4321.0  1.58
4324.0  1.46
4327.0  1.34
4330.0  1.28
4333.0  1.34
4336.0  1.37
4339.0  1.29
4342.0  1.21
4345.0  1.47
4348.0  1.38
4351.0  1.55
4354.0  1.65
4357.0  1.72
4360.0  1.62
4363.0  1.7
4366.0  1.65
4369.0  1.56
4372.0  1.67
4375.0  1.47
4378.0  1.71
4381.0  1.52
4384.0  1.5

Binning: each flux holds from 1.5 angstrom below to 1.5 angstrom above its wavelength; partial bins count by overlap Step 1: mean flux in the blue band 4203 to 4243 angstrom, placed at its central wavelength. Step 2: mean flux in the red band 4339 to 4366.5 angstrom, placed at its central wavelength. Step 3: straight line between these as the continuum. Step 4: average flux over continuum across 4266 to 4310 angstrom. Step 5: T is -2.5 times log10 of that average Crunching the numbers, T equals 0.07 mag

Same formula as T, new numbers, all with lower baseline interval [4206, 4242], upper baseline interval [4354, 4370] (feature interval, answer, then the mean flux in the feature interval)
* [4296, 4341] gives 0.166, 1.4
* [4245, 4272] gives 0.034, 1.56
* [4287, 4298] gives 0.123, 1.45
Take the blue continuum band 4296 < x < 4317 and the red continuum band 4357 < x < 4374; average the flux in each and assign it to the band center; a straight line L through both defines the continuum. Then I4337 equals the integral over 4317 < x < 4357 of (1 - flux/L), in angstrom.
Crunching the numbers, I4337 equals 3.1 angstrom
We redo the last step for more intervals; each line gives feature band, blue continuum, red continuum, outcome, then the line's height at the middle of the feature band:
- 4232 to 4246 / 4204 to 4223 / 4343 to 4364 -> -0.5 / 1.59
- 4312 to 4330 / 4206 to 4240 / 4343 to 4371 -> 1.4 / 1.58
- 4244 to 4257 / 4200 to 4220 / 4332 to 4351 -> 0.0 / 1.51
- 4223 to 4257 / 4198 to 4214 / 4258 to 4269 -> 0.3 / 1.58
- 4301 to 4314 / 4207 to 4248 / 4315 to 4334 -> 0.2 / 1.45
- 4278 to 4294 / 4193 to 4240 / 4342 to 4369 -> 1.1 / 1.57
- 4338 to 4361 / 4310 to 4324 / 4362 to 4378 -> 1.3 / 1.58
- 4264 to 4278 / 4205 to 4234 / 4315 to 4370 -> -0.4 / 1.53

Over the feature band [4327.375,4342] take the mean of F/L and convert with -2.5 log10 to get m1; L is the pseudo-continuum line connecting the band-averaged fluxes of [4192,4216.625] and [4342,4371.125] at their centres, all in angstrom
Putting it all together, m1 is 0.19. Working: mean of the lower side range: 1.54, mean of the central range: 1.31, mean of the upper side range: 1.57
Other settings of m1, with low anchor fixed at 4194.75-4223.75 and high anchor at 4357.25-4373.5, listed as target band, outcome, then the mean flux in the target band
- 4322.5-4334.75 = 0.196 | 1.36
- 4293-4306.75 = 0.148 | 1.4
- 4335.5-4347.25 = 0.218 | 1.33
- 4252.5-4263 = 0.053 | 1.51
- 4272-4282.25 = 0.092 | 1.46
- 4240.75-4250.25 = -0.011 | 1.59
